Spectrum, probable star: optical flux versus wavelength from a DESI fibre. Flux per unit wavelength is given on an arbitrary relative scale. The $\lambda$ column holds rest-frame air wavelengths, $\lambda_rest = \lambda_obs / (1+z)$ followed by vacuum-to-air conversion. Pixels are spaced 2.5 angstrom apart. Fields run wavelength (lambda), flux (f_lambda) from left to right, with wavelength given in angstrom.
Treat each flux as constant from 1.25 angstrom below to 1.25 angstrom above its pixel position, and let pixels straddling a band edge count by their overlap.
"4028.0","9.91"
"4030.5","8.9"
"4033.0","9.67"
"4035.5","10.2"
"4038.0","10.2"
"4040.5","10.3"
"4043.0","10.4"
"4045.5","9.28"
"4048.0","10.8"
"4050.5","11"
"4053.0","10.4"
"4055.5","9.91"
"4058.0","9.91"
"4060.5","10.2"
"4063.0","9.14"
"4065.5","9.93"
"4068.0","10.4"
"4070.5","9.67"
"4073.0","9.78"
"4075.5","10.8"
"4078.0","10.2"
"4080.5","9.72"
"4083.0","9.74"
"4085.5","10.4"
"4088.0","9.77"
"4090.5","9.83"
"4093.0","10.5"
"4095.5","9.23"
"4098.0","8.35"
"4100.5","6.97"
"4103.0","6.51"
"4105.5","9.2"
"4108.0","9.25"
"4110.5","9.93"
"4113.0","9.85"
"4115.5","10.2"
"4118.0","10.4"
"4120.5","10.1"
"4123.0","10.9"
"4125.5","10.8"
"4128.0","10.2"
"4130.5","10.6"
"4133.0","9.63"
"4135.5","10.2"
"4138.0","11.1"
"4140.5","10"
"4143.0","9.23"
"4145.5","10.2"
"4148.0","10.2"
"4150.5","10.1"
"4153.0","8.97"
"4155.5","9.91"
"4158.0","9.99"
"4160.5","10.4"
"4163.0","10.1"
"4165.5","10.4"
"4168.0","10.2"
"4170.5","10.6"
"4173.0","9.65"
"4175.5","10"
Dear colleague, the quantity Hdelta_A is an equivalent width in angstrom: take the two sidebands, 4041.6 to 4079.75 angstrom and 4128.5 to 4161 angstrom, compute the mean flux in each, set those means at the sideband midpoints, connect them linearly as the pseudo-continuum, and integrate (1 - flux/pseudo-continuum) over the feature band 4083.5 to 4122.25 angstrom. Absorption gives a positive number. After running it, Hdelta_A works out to 2.6 angstrom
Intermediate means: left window 10.1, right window 10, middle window 9.39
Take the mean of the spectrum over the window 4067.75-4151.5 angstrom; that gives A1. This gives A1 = 9.81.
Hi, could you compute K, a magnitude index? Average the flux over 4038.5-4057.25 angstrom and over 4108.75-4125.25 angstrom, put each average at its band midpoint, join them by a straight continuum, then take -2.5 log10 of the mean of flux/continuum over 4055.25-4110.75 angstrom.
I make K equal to 0.08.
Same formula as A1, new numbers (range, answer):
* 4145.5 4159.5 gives 9.88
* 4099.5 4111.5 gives 8.37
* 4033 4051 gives 10.2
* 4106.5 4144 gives 10.2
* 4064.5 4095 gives 10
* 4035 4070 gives 10.1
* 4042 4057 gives 10.3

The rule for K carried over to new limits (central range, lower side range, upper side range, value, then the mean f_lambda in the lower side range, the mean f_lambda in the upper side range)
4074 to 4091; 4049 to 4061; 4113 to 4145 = 0.023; 10.3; 10.3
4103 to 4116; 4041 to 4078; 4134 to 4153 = 0.082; 10.1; 10.1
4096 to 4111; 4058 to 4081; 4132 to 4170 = 0.200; 9.99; 10.1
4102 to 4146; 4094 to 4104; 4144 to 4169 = -0.129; 7.86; 10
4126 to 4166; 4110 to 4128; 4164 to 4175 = 0.018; 10.3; 10.2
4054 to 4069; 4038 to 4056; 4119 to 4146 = 0.042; 10.3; 10.3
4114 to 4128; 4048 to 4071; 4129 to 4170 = -0.037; 10.1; 10.1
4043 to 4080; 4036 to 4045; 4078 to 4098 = -0.008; 10.2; 9.81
